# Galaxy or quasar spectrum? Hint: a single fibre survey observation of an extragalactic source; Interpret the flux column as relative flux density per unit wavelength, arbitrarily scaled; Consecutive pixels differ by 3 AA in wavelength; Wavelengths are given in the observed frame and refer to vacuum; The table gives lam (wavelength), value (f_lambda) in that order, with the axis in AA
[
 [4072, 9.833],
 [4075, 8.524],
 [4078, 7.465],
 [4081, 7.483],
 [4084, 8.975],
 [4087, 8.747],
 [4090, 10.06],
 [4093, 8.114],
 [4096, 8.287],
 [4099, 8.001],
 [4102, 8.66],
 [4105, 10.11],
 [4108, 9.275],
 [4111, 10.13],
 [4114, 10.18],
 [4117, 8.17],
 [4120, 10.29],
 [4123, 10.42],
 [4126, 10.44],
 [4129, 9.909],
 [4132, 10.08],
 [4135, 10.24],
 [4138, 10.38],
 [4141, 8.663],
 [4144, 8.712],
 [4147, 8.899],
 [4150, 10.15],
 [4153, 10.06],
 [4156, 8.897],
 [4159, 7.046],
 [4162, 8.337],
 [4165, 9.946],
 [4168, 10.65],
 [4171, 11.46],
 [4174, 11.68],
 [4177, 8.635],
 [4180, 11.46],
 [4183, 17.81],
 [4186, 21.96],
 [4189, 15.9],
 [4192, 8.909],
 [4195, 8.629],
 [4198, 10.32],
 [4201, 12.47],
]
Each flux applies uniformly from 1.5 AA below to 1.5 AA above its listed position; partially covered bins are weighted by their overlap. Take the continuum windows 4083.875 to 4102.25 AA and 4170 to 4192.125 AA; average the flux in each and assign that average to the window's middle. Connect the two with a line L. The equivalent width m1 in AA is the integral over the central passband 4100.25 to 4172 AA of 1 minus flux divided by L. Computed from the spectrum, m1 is 9.35 AA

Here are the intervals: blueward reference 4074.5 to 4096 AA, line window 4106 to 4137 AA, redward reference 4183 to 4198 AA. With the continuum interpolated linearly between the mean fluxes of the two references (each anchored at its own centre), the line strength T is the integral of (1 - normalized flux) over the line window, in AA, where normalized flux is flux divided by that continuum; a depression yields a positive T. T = 1.20 AA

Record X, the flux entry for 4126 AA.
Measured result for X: 10.44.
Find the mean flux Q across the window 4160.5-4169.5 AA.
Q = 9.64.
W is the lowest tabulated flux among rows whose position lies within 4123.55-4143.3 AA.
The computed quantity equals 8.663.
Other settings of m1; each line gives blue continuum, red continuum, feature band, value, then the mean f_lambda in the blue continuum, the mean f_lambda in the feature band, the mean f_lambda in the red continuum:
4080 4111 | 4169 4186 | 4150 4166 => 4.1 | 8.86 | 8.94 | 13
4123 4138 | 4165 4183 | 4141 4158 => 2.3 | 10.2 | 9.22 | 11.3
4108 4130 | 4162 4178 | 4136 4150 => 1.1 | 9.89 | 9.31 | 10.3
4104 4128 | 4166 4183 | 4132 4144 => 0.9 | 9.87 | 9.67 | 11.4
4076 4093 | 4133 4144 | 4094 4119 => -0.4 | 8.51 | 9.11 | 9.63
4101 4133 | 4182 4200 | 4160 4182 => 4.0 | 9.8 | 10.4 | 13.8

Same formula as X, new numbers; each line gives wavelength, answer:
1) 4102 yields 8.66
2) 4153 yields 10.06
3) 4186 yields 21.96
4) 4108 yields 9.275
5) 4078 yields 7.465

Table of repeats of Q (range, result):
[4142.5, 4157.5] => 9.34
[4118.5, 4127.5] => 10.4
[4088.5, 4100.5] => 8.62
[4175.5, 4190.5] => 15.2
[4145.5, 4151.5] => 9.52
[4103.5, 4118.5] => 9.57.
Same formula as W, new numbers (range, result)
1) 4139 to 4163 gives 7.046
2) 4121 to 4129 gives 9.909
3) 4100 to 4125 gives 8.17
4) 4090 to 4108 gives 8.001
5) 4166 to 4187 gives 8.635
